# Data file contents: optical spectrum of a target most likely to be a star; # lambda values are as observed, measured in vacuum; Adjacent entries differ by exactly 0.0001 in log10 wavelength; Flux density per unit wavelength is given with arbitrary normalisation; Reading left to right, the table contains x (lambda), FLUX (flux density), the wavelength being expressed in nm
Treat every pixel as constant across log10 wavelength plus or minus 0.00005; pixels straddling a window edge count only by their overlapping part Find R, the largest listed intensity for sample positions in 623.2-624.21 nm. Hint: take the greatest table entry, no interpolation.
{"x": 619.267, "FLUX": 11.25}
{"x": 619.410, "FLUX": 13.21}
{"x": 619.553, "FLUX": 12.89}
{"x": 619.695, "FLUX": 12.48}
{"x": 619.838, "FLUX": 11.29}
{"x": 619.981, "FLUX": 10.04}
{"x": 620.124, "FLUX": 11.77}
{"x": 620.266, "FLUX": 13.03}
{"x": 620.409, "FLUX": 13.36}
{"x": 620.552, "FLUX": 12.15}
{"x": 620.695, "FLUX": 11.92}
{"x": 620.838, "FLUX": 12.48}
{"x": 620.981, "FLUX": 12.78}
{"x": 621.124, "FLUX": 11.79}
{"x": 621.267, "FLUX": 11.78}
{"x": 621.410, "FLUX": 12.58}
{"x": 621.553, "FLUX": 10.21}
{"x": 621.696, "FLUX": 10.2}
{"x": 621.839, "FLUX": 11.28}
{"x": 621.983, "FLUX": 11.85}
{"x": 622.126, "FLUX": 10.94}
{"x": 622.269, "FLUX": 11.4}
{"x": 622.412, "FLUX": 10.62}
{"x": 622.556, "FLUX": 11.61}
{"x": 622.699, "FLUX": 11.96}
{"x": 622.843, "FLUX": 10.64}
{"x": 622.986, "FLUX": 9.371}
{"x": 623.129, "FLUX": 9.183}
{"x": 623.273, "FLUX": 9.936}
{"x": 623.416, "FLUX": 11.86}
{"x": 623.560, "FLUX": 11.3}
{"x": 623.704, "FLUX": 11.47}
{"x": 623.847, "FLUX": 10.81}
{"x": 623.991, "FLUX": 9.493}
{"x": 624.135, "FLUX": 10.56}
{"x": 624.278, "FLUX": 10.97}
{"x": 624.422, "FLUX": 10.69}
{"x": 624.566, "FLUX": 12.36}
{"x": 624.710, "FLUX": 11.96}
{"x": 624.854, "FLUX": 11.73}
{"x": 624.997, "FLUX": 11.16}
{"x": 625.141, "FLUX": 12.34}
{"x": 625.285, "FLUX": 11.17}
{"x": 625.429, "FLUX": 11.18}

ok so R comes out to 11.86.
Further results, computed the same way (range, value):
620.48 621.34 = 12.78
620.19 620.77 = 13.36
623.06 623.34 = 9.936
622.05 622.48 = 11.4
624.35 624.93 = 12.36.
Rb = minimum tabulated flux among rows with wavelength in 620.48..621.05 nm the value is 11.92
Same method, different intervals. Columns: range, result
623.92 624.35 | 9.493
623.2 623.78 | 9.936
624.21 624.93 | 10.69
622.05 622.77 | 10.62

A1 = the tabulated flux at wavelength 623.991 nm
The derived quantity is 9.493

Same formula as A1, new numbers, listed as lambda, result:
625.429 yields 11.18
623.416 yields 11.86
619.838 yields 11.29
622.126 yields 10.94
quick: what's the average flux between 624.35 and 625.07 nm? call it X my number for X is 11.6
